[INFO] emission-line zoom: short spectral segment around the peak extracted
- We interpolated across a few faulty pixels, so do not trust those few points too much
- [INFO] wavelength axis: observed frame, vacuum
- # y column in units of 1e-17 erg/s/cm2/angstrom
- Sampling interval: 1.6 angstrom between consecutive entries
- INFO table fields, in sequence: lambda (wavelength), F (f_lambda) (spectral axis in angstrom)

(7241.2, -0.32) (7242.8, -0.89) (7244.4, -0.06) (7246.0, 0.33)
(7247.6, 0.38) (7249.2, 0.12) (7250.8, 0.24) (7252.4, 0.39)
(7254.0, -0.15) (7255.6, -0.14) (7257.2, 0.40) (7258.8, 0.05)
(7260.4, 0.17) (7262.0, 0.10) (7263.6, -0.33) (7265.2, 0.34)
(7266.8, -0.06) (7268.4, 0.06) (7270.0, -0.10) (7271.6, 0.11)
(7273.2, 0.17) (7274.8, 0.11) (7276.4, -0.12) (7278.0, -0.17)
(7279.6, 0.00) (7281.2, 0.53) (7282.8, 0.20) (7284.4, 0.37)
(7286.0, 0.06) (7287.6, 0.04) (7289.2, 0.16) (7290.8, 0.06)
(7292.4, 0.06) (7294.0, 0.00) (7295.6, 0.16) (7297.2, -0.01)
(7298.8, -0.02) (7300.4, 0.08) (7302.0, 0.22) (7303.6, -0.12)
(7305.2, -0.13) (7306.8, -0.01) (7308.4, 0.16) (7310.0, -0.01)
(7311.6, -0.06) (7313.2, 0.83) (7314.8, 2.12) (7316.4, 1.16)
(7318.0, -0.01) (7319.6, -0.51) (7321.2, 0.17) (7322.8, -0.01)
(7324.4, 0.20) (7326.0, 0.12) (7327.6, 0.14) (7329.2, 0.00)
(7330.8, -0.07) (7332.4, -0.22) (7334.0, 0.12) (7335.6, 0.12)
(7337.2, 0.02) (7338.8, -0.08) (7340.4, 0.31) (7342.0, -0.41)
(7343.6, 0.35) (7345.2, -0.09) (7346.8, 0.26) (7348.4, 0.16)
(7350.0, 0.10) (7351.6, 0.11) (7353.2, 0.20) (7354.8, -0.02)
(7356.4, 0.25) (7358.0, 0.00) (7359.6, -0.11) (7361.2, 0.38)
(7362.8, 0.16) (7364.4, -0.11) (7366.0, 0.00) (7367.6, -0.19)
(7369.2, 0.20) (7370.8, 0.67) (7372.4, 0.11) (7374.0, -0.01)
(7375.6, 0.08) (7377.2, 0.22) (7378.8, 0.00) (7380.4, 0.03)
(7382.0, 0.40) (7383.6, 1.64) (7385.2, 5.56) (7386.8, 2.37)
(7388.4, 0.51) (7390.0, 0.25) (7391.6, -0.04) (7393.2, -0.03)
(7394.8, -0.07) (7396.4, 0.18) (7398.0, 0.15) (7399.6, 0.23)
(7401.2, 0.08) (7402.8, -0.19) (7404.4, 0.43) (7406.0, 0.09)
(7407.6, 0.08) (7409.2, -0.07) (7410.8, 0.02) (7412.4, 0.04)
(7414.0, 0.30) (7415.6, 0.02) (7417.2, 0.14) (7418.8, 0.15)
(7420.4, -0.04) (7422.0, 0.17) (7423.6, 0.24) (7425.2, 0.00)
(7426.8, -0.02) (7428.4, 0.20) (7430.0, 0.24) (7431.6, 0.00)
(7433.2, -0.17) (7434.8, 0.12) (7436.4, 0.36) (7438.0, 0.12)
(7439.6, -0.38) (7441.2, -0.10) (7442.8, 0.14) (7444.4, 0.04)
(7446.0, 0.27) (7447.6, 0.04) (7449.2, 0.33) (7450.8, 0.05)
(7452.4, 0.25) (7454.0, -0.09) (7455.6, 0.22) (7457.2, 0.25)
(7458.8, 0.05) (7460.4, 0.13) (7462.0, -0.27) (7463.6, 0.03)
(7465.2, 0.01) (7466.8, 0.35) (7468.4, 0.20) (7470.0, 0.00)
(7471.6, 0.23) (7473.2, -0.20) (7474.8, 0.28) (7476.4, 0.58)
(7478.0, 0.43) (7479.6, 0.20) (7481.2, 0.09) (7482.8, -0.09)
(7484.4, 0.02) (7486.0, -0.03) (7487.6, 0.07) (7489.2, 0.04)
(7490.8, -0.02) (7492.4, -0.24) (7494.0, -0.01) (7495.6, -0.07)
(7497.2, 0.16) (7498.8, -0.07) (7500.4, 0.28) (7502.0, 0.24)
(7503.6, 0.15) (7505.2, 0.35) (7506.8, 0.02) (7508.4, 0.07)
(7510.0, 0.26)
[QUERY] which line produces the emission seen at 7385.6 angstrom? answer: [O III] 5007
